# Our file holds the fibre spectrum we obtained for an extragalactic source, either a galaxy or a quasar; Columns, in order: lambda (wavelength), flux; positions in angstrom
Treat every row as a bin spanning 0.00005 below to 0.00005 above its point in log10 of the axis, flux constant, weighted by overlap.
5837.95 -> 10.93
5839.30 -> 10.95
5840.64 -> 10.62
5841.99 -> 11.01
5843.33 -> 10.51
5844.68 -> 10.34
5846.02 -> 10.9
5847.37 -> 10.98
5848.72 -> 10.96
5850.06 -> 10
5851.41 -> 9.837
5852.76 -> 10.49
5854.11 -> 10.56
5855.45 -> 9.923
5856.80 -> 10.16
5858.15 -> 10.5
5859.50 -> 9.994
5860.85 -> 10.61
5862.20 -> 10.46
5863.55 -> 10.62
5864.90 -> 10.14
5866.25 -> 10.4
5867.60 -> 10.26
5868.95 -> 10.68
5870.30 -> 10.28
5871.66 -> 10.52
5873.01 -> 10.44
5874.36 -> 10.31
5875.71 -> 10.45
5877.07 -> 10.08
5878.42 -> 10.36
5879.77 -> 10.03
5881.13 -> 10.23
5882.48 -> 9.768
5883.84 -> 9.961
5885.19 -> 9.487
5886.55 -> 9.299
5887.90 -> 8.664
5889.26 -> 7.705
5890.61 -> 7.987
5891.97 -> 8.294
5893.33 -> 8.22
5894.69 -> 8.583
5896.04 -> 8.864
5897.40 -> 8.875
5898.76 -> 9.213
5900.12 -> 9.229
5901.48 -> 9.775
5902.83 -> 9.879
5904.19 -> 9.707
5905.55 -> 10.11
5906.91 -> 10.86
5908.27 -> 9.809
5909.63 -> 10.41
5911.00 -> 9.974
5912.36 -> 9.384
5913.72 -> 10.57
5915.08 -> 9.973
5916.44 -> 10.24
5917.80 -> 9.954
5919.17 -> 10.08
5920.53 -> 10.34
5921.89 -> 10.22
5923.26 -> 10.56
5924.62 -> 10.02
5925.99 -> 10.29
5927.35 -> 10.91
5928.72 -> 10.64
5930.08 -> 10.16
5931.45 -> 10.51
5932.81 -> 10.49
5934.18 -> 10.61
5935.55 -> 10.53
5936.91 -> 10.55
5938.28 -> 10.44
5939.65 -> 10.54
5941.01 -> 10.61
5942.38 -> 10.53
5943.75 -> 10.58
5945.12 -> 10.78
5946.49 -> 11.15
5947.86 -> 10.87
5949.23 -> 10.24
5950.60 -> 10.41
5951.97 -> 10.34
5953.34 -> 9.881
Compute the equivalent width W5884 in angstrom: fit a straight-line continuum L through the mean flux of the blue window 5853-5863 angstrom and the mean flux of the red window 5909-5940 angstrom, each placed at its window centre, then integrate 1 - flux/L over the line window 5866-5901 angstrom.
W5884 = 2.7 angstrom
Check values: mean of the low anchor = 10.3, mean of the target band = 9.53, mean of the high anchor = 10.3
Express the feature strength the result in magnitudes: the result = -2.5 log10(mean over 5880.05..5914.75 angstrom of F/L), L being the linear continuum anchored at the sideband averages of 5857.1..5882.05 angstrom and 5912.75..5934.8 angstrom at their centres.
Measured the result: 0.10 mag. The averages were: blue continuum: 10.3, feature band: 9.41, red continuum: 10.3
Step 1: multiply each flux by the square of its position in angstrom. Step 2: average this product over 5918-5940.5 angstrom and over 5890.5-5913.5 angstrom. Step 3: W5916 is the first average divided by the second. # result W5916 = 1.12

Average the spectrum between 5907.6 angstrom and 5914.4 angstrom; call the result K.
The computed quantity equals 10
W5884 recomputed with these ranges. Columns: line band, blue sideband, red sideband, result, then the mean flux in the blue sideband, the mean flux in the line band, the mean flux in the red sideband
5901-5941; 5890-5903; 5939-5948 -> -1.8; 8.86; 10.3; 10.7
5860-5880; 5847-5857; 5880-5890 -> -1.2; 10.4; 10.4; 9.33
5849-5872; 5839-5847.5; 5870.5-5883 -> 0.3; 10.7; 10.3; 10.2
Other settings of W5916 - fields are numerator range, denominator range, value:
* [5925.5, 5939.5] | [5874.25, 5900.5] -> 1.15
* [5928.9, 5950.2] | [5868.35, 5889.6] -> 1.09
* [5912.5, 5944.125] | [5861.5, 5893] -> 1.08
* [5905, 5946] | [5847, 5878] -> 1.02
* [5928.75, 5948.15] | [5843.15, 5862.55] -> 1.05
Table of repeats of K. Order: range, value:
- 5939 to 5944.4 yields 10.6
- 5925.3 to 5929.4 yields 10.6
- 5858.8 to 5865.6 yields 10.4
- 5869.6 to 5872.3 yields 10.4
